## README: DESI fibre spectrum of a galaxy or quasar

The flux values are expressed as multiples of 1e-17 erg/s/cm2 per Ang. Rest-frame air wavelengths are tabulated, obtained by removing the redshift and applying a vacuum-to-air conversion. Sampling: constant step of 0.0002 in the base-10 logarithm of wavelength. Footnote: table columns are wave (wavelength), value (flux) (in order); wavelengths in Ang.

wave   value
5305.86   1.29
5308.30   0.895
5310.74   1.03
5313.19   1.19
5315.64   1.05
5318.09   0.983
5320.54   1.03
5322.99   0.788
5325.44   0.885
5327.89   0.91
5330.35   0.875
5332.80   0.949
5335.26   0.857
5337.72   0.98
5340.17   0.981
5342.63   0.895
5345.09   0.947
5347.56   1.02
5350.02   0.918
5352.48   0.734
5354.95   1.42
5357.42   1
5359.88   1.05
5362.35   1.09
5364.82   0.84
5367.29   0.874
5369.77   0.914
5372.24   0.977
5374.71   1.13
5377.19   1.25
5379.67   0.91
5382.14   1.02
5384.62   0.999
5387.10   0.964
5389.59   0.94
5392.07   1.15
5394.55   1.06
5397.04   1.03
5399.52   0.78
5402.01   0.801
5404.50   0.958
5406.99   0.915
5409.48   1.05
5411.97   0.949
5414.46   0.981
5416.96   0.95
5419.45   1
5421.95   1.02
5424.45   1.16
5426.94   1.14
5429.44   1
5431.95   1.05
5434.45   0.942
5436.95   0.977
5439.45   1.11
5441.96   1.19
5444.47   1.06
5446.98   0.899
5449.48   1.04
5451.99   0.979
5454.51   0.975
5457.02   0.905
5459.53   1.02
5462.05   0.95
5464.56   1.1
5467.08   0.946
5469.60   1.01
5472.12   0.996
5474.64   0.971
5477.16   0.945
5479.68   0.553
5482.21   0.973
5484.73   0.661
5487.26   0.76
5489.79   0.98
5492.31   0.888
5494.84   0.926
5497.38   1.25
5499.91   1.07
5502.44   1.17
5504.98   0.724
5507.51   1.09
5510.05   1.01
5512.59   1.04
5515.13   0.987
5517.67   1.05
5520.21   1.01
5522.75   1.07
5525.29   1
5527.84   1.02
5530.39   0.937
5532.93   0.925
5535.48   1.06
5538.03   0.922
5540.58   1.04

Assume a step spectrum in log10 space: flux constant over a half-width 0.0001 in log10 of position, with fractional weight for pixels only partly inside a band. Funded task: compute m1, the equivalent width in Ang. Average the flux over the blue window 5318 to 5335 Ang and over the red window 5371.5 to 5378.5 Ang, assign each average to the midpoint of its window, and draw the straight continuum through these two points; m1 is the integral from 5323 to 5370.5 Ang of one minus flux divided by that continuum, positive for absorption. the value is 2.26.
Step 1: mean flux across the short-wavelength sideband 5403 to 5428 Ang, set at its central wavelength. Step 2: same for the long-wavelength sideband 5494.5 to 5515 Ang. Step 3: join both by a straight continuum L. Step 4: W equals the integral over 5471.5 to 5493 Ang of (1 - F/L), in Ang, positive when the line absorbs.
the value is 3.68 Ang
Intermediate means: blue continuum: 1.01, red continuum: 1.04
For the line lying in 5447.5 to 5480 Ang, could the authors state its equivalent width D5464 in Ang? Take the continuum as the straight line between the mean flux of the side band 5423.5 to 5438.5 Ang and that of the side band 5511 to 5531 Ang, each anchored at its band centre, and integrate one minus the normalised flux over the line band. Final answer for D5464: 2.2 Ang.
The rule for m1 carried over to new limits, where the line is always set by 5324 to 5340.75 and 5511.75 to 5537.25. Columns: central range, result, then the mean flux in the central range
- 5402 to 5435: -1.6 Ang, 1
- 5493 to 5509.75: -0.6 Ang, 1.03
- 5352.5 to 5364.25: -1.9 Ang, 1.08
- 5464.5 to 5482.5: 1.1 Ang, 0.924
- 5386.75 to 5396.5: -0.9 Ang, 1.03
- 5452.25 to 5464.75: 0.0 Ang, 0.98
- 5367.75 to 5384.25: -1.5 Ang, 1.02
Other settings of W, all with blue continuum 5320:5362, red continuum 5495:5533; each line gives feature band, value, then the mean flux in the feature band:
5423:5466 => -1.38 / 1.03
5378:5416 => 0.33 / 0.97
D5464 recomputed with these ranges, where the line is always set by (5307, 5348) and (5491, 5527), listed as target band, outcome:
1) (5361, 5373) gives 0.4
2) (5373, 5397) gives -1.7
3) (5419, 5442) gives -1.4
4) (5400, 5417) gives 0.9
